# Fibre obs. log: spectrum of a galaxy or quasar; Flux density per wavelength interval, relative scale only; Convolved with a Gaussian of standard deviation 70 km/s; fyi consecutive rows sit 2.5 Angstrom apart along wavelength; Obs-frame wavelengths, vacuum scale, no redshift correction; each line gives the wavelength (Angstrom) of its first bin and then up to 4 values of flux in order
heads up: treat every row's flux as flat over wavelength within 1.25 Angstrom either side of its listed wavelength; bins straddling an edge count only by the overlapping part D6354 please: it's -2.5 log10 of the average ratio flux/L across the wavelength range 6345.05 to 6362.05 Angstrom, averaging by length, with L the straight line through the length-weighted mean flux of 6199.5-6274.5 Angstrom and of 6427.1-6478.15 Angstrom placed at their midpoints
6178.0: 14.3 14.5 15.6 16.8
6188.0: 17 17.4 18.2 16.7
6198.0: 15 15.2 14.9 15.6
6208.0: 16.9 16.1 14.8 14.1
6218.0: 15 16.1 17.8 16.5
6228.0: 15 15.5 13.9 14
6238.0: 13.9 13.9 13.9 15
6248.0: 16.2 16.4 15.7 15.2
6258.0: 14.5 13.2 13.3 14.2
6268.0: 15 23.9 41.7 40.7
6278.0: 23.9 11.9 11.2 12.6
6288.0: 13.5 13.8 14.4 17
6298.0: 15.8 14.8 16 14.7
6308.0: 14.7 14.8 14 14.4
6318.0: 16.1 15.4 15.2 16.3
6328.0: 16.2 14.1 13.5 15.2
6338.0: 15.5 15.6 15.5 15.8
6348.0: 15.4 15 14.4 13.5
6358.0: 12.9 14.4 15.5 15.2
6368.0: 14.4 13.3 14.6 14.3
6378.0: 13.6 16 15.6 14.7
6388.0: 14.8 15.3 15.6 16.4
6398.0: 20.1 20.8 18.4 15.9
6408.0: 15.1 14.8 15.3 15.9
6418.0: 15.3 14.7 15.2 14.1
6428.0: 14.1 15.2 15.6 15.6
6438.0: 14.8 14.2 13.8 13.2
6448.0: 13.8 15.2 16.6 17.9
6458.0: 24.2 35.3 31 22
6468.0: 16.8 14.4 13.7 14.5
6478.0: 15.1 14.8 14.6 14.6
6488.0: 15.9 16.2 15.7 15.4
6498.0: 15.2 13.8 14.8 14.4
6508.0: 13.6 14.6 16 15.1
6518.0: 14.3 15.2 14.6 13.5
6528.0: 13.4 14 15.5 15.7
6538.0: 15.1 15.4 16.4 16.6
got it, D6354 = 0.176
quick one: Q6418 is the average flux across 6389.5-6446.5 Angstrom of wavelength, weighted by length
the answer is 15.6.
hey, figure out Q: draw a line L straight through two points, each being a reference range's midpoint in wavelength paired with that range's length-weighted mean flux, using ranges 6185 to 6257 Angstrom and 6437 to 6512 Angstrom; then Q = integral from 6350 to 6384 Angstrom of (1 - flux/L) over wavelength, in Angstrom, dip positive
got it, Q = 3.7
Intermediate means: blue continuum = 15.6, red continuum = 16.7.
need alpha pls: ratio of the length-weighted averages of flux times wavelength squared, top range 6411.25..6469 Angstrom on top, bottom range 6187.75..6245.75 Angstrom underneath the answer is 1.20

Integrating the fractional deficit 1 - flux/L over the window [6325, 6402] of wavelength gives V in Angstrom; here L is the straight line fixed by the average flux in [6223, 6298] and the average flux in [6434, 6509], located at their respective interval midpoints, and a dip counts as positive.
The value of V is 7.00 Angstrom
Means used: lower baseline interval 16.9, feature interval 15.3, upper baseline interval 16.7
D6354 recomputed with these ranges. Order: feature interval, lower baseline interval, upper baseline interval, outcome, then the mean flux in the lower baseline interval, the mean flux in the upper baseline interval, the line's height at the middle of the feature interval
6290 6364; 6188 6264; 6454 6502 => 0.095 mag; 15.4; 17.9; 16.4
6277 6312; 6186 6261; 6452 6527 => 0.069 mag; 15.5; 16.8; 15.8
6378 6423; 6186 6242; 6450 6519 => 0.035 mag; 15.6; 17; 16.6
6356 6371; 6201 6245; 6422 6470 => 0.176 mag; 15.2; 17.8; 16.8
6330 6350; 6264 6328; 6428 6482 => 0.154 mag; 17.4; 17.4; 17.4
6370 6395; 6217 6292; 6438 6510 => 0.133 mag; 16.9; 16.8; 16.8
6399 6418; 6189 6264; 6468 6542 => -0.107 mag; 15.3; 14.8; 15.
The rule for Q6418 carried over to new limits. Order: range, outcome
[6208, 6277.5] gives 17.3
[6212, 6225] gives 15.6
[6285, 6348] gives 15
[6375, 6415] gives 16.1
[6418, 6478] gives 17.1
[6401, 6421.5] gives 15.9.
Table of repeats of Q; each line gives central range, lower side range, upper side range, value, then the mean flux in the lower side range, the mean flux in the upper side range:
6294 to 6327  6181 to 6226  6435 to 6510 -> 2.0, 16.1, 16.7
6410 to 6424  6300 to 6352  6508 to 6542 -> -0.2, 15.2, 14.8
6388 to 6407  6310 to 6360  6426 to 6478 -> -1.2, 14.9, 17.5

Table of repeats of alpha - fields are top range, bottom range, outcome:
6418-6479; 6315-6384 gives 1.18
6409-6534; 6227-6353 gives 1.05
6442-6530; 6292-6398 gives 1.13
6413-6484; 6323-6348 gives 1.14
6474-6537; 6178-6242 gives 1.04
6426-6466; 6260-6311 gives 1.07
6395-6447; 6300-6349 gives 1.06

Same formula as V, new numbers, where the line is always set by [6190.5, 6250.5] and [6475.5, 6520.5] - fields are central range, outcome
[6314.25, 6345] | 0.0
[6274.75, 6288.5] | -2.8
